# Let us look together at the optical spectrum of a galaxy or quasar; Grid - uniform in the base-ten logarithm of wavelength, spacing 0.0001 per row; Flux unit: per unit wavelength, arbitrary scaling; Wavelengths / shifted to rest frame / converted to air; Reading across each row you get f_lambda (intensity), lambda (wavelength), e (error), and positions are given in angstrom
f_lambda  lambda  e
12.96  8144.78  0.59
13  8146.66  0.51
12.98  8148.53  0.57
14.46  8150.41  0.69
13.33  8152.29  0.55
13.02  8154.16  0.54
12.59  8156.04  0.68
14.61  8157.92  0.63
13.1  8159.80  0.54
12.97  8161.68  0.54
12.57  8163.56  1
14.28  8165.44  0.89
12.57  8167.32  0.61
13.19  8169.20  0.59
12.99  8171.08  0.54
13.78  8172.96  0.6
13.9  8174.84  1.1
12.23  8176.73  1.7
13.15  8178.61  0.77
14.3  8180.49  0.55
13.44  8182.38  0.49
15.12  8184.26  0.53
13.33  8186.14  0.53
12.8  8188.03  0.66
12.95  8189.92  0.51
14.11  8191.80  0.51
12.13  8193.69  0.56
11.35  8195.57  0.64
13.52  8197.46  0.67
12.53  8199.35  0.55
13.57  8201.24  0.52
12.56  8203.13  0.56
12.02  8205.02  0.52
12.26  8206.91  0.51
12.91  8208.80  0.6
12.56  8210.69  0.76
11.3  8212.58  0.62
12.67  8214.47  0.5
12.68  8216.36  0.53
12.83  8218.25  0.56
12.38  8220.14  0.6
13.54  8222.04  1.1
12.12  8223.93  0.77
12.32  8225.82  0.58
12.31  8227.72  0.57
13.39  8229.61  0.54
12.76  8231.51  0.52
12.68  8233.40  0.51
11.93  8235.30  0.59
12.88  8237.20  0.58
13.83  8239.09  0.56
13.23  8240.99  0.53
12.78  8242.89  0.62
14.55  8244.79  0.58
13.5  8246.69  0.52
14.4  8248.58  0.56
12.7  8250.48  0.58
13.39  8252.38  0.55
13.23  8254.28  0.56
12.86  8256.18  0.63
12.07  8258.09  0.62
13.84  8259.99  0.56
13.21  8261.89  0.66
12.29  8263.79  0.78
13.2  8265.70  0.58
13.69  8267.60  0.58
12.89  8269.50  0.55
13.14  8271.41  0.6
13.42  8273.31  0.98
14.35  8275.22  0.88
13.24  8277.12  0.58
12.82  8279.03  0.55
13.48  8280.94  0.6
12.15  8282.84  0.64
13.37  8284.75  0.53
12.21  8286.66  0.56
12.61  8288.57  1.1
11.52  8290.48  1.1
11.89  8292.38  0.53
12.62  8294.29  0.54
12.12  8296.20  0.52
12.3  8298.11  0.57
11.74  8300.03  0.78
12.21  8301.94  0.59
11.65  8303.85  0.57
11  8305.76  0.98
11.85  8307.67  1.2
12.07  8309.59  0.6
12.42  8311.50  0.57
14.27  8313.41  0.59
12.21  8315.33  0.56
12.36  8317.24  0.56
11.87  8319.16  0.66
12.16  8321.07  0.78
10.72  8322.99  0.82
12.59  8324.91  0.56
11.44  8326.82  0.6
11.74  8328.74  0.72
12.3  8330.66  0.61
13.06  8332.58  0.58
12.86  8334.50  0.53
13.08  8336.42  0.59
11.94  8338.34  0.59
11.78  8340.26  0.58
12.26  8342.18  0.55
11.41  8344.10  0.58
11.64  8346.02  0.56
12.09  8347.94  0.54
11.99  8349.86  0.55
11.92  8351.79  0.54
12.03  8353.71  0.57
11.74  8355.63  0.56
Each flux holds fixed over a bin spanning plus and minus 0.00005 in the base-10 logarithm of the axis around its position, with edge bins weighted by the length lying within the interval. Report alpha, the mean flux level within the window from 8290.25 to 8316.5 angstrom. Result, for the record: 12.2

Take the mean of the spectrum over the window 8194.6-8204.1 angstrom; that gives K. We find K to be 12.7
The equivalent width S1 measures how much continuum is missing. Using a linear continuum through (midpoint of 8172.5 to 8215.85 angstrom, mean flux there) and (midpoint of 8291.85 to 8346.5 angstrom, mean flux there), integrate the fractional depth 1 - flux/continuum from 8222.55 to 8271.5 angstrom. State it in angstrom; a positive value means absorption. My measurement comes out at -1.71 angstrom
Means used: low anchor 13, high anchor 12.1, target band 13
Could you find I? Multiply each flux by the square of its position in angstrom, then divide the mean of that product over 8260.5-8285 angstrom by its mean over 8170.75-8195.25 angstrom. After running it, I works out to 1.01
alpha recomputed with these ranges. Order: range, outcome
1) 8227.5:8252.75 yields 13.2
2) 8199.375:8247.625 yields 12.8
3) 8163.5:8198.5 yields 13.3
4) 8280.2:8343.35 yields 12.2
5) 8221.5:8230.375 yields 12.7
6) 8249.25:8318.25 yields 12.7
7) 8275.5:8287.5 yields 13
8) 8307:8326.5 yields 12.2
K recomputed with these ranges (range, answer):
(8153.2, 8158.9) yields 13.4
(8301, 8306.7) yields 11.6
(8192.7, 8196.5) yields 11.8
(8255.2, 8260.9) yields 12.9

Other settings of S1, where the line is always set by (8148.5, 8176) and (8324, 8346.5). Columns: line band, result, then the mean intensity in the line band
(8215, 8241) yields 0.3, 12.8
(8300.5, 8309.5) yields 0.5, 11.7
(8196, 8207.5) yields 0.3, 12.7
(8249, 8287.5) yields -1.4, 13.1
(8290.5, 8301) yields 0.3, 12.1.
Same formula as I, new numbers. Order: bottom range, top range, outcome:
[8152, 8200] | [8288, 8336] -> 0.95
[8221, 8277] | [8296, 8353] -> 0.94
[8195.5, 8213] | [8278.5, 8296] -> 1.02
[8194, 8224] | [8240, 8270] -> 1.07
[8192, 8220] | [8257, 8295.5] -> 1.05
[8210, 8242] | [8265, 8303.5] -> 1.02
